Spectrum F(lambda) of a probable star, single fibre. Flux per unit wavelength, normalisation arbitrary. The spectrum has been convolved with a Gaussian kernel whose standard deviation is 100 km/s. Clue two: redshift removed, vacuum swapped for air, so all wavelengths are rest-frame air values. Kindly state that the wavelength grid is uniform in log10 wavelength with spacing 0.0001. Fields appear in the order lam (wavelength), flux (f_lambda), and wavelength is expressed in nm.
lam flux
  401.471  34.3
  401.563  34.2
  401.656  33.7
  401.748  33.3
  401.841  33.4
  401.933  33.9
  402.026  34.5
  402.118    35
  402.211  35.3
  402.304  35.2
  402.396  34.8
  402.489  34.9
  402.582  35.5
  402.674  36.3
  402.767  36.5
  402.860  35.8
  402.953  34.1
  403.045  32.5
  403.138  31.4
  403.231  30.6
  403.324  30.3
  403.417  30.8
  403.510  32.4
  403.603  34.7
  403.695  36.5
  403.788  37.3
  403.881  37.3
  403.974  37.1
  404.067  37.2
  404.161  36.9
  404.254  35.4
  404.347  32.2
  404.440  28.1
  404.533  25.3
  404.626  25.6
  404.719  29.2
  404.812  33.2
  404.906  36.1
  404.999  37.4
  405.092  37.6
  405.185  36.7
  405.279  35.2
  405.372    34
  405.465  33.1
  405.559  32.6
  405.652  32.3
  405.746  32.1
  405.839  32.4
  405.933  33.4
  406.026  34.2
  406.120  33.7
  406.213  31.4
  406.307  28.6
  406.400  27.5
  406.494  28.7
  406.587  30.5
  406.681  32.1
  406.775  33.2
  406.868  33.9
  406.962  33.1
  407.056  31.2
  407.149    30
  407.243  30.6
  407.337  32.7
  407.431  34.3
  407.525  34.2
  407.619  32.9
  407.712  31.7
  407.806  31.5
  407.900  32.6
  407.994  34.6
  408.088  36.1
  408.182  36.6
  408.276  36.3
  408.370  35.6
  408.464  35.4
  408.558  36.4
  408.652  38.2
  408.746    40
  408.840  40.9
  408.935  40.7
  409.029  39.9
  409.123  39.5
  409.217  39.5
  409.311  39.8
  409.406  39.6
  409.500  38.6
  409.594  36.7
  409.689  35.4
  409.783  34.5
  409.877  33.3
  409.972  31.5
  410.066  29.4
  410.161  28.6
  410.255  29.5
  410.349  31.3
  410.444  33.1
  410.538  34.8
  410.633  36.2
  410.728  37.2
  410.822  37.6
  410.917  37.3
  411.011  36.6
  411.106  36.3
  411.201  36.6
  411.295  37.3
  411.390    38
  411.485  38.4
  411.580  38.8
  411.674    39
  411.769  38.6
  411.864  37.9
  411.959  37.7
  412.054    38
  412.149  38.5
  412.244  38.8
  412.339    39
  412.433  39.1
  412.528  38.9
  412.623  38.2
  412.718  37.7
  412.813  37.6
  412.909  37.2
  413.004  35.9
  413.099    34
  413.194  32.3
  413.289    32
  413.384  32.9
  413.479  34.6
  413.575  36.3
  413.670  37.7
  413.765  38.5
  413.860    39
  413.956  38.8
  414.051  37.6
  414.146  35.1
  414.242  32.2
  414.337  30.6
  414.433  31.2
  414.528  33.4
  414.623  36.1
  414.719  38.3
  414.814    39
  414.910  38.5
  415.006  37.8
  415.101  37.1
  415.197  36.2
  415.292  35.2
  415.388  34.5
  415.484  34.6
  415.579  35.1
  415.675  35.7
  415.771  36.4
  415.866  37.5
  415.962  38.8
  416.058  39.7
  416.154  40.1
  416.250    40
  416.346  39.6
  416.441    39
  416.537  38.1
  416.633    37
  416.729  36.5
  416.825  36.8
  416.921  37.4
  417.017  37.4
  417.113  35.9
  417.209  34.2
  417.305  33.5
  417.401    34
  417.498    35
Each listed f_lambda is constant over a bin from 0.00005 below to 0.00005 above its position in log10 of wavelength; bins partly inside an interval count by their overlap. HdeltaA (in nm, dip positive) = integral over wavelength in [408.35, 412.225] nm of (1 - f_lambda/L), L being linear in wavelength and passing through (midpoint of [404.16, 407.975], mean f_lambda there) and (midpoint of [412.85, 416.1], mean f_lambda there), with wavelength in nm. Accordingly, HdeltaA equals -0.29 nm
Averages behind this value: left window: 32.3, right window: 35.9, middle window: 36.7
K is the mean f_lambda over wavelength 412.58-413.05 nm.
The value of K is 37.3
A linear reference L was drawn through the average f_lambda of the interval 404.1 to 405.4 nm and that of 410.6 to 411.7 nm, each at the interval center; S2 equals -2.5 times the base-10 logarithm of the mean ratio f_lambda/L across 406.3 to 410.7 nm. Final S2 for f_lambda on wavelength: 0.040 mag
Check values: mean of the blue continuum 33.1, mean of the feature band 34.4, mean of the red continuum 37.4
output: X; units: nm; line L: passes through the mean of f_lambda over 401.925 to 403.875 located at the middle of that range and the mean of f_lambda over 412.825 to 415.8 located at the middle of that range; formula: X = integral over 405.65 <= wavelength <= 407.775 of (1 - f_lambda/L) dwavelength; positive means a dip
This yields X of 0.17 nm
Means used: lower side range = 34.3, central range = 31.9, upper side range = 35.6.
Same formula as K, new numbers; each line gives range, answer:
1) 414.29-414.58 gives 31.8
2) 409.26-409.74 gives 38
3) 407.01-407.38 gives 31.1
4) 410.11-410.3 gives 29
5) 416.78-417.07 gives 37.2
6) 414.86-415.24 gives 37.3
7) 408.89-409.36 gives 39.9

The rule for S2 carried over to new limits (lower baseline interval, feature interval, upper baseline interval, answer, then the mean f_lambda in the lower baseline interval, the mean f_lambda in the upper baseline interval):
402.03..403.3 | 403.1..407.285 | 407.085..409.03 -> 0.064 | 34.4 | 35.2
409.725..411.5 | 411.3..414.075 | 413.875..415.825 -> -0.064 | 34.5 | 35.7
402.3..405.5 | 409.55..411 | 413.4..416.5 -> 0.052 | 33.9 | 36.7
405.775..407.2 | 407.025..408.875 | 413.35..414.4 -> -0.070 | 31.6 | 35.7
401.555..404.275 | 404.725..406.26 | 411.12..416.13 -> 0.035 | 34.6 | 36.7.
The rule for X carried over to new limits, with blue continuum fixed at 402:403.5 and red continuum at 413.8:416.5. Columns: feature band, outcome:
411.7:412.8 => -0.07 nm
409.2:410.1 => -0.01 nm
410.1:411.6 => 0.02 nm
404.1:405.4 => 0.05 nm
